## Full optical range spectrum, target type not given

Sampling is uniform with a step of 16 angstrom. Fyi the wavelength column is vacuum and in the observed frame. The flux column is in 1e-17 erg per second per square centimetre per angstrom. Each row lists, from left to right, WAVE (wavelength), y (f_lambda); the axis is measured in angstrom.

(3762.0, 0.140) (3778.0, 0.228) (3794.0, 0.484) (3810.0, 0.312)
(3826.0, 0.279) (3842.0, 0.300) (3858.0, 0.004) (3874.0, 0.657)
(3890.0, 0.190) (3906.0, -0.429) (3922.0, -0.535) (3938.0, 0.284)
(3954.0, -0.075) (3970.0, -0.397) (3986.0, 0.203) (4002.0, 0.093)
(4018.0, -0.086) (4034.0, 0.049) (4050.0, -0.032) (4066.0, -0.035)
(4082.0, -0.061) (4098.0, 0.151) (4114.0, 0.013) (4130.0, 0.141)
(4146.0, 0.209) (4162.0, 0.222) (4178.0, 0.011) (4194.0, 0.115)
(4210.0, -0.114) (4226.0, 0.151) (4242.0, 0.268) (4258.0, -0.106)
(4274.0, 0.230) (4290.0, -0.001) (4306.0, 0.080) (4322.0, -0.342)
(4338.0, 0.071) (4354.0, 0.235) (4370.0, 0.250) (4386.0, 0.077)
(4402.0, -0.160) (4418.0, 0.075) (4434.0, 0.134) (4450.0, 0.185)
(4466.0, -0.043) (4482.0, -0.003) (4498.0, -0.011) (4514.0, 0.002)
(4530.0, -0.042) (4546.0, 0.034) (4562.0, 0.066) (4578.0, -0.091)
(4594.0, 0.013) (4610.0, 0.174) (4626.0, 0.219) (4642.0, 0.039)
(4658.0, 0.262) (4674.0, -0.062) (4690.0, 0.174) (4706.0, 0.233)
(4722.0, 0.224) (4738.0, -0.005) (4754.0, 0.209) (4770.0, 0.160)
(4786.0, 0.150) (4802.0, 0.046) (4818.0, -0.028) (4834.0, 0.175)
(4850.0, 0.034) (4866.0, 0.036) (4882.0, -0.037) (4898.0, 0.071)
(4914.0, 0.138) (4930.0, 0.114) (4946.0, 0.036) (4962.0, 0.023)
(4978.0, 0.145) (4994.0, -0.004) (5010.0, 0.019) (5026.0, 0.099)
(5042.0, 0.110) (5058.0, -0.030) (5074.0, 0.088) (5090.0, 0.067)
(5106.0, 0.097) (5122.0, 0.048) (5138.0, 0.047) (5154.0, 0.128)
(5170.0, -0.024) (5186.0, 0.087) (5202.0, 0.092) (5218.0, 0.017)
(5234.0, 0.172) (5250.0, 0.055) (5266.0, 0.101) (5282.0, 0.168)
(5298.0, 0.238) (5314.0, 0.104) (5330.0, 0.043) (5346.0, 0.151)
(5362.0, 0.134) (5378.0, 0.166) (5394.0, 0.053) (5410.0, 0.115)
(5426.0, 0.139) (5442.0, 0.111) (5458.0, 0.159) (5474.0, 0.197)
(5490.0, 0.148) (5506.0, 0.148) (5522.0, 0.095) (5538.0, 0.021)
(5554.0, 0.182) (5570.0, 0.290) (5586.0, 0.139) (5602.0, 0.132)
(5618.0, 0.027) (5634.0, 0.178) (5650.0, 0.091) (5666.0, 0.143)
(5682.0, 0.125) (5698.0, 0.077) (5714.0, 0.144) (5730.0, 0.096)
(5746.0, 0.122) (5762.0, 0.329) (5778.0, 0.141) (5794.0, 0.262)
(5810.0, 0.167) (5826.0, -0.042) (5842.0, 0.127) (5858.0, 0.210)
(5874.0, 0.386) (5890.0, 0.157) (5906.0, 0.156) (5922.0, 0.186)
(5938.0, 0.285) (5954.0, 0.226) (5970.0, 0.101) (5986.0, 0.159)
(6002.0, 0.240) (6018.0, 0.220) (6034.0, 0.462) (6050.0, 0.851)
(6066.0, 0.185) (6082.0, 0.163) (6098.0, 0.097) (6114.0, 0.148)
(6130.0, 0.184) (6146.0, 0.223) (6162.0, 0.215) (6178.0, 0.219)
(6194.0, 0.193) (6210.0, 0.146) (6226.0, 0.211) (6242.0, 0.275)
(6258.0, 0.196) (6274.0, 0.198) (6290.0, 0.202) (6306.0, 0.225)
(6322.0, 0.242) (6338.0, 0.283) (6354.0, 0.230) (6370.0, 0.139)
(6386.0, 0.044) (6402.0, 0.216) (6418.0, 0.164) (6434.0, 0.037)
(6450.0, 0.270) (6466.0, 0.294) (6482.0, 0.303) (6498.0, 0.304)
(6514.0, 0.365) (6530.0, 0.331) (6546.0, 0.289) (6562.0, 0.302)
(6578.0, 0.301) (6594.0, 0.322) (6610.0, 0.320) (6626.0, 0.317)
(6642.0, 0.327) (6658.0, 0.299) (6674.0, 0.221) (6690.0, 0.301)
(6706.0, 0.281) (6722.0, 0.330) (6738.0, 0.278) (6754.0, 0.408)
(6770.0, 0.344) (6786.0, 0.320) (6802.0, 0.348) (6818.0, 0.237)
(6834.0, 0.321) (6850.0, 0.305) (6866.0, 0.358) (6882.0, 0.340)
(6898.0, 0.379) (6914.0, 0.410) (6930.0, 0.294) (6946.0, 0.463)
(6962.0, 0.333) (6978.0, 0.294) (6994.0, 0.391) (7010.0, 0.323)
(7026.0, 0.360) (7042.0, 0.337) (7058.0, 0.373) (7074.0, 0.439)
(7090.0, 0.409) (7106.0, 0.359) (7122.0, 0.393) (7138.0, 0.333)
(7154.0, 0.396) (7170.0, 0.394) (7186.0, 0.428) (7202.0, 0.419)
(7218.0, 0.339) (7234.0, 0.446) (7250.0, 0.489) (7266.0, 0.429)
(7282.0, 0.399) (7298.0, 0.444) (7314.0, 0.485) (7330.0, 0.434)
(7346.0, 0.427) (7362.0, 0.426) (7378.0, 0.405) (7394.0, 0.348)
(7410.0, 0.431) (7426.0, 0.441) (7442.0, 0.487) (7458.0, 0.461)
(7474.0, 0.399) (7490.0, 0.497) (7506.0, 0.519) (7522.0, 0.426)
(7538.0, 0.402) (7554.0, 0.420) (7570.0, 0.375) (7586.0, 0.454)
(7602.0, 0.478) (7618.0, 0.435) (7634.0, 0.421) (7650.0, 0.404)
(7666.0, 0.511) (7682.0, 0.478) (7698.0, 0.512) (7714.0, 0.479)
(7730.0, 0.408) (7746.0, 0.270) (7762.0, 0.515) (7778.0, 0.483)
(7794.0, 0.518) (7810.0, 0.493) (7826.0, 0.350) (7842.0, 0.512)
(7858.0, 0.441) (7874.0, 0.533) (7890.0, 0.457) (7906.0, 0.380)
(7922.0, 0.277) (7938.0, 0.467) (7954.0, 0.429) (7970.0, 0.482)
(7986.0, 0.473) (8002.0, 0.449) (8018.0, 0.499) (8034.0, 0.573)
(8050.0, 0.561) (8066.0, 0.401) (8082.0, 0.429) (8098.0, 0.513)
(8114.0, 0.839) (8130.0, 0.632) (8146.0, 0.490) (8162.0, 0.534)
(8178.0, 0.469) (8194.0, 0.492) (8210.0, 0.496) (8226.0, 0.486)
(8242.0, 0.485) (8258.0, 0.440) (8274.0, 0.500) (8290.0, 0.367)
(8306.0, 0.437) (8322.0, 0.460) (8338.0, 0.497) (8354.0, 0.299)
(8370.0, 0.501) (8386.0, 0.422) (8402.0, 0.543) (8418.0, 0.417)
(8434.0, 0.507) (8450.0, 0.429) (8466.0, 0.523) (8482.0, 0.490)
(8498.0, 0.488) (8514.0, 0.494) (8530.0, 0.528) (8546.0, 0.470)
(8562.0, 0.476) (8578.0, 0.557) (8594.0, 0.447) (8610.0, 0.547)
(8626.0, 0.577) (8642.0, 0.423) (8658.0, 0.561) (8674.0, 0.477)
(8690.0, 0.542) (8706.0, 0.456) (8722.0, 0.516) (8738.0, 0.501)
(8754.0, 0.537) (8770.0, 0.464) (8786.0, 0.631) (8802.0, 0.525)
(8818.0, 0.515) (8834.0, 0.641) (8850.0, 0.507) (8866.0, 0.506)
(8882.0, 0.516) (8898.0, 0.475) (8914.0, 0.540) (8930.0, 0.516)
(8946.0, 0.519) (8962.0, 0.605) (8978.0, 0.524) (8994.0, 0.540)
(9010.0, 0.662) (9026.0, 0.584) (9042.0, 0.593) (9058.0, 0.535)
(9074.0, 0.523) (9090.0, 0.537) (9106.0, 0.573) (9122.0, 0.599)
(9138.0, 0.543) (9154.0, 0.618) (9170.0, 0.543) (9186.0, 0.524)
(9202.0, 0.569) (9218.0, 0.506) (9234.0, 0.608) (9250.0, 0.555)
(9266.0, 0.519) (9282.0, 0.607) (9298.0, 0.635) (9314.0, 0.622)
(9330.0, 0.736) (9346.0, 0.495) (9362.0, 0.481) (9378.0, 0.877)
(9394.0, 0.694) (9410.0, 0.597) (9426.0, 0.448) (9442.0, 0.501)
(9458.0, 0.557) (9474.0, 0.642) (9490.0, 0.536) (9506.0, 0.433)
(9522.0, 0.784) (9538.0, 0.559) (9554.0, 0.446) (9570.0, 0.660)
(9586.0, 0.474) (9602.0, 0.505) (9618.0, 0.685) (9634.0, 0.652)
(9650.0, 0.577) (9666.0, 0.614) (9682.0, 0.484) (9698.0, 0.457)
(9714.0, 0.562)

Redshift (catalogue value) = 0.62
